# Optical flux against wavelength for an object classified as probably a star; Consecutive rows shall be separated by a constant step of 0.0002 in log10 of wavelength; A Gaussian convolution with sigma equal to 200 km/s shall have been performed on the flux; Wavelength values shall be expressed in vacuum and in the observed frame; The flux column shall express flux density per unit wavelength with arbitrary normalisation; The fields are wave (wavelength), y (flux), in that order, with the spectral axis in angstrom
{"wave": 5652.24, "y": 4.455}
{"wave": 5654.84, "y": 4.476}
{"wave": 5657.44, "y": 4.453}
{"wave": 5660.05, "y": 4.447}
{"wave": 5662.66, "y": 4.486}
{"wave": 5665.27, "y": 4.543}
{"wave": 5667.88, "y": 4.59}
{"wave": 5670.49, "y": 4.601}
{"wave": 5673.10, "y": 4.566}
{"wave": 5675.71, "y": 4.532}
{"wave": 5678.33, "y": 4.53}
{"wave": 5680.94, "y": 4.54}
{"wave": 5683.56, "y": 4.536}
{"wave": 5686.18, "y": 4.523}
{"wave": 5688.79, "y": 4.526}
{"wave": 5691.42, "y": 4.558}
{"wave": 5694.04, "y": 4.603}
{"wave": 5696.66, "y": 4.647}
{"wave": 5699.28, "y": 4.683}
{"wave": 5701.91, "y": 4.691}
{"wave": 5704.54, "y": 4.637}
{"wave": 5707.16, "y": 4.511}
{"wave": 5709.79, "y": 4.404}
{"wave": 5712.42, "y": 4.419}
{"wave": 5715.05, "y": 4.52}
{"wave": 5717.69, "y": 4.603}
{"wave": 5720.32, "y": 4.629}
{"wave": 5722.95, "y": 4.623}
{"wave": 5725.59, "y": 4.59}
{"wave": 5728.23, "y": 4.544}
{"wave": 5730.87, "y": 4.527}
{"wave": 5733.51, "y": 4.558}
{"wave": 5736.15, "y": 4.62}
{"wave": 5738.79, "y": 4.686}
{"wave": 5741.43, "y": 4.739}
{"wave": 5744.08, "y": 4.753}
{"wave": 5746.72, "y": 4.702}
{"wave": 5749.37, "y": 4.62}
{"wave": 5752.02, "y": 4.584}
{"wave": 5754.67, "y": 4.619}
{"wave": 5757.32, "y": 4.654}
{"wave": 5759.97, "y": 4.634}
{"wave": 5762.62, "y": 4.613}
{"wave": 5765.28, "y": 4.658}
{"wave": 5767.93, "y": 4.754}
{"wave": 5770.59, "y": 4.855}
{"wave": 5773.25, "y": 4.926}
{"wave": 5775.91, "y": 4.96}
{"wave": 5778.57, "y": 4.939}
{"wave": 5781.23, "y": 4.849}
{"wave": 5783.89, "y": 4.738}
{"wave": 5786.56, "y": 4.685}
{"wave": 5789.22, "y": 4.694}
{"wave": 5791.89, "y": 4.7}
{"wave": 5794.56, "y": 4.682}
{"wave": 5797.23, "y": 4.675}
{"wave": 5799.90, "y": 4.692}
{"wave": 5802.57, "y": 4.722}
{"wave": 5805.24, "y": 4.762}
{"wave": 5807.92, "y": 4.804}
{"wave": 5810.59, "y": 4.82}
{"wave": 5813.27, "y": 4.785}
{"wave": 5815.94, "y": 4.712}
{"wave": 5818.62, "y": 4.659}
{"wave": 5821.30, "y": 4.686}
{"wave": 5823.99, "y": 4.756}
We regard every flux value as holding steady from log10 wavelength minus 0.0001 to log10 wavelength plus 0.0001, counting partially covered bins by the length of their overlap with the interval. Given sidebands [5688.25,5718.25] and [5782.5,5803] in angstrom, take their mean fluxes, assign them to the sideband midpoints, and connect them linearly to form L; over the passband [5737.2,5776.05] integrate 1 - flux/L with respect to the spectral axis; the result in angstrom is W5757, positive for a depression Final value -0.5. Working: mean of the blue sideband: 4.57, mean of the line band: 4.71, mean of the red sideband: 4.7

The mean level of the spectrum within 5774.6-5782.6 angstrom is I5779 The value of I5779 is 4.92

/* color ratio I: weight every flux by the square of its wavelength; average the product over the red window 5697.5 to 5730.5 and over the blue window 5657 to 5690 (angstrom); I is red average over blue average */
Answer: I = 1.02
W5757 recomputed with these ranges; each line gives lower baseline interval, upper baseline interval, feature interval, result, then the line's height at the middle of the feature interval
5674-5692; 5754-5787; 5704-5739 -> 0.6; 4.64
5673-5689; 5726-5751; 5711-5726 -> 0.1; 4.6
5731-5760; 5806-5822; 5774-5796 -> -0.4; 4.71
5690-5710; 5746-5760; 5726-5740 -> 0.1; 4.62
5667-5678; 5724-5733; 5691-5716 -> -0.1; 4.56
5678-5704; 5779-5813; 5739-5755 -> 0.0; 4.67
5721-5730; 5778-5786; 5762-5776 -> -0.1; 4.76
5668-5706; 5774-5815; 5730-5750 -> 0.1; 4.68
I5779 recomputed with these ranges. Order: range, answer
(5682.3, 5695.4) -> 4.55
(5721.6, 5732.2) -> 4.57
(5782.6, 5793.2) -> 4.7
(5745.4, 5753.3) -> 4.63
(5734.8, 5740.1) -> 4.66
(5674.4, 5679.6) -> 4.53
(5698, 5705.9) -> 4.67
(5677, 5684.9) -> 4.53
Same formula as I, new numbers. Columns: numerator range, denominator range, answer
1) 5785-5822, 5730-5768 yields 1.04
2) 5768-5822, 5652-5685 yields 1.10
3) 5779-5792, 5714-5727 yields 1.06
